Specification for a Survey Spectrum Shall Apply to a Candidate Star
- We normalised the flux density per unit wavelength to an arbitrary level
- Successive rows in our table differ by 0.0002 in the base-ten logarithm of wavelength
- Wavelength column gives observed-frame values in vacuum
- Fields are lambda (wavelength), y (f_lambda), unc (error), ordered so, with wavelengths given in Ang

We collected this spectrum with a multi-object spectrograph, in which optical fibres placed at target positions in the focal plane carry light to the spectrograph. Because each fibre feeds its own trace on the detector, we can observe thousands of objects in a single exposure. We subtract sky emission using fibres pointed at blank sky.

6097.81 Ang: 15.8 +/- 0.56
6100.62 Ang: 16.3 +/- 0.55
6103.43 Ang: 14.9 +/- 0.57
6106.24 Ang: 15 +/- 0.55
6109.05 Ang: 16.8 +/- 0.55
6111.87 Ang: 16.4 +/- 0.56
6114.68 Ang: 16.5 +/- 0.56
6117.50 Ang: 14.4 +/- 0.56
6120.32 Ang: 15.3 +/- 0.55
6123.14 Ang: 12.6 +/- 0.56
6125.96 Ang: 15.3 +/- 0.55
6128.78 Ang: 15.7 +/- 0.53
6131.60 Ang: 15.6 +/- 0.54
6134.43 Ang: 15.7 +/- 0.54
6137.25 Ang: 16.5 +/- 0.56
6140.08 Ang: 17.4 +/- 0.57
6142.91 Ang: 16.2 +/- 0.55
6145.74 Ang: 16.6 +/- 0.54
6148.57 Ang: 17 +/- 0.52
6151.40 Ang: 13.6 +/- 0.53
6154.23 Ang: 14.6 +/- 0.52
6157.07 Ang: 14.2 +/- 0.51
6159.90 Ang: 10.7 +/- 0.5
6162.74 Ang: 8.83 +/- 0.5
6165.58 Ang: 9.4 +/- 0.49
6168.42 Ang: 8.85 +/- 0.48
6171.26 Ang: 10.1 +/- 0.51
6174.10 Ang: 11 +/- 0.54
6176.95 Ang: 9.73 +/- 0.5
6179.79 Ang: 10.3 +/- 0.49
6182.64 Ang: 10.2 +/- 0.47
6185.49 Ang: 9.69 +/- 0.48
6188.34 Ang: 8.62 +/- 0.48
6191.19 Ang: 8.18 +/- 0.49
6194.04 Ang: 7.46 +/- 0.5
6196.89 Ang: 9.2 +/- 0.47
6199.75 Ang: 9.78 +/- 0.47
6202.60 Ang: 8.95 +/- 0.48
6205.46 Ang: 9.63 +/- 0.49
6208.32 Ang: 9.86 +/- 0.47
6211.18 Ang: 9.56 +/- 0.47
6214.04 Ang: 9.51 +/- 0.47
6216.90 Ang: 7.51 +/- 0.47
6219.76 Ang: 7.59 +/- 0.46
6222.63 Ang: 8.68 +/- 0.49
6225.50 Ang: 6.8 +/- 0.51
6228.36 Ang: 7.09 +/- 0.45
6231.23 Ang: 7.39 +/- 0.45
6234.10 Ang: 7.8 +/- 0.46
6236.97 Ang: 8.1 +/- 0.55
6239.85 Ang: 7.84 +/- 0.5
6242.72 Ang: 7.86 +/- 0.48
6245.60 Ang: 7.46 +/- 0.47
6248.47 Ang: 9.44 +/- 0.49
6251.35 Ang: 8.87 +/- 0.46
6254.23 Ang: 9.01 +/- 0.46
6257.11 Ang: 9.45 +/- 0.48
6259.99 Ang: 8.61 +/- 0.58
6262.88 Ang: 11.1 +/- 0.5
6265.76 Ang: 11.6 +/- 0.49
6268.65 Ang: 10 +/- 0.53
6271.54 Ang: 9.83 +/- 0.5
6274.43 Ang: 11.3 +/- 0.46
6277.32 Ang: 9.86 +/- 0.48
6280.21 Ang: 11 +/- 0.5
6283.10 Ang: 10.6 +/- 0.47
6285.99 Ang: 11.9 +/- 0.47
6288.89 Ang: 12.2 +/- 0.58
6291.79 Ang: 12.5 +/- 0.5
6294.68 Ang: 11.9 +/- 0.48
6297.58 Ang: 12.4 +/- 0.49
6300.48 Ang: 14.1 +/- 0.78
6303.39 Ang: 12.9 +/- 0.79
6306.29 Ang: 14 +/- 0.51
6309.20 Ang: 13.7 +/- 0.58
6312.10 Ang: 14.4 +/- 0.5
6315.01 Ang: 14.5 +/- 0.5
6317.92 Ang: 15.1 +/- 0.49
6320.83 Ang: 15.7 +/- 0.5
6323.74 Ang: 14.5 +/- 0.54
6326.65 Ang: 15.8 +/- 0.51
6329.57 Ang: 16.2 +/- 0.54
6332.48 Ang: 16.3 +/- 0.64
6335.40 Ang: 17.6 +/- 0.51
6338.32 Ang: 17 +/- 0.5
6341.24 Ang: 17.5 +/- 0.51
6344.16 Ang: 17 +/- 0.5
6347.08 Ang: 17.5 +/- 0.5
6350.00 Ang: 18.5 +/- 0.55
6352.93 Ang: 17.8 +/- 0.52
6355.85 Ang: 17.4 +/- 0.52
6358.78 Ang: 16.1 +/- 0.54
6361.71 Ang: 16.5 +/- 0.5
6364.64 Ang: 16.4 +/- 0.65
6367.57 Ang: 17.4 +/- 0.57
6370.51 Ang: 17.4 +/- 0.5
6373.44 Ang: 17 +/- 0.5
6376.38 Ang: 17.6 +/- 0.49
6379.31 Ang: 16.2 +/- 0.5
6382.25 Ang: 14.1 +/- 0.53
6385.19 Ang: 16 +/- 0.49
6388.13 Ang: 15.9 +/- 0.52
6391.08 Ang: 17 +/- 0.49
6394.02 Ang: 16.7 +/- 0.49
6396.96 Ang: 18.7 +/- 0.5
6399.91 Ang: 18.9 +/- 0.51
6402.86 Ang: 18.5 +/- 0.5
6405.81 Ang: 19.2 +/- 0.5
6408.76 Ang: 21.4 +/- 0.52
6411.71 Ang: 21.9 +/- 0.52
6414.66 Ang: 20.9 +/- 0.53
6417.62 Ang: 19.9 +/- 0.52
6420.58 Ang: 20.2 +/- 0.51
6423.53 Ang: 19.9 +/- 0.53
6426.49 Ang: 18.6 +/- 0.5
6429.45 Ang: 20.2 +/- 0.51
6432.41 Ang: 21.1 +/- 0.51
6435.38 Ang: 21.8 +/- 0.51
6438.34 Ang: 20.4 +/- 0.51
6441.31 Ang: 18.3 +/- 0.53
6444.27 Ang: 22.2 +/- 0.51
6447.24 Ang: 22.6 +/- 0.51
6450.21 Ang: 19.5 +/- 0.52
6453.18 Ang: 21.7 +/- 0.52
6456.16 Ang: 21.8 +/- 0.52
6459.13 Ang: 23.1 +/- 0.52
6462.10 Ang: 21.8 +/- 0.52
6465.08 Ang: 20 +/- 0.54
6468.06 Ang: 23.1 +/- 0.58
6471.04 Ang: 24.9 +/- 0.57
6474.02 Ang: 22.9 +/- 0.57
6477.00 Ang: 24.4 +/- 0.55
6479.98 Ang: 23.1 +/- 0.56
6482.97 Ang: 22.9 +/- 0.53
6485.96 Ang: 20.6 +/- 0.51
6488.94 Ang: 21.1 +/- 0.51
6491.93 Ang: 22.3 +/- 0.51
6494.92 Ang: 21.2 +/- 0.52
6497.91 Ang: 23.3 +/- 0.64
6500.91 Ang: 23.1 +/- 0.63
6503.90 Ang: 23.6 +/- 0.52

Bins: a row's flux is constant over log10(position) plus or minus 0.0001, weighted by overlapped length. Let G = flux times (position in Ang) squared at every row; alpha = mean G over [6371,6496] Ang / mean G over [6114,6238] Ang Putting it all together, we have 1.95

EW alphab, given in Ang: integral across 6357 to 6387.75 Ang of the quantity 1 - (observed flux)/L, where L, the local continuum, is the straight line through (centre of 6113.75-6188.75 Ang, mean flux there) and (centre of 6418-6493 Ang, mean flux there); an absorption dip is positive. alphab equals 4.4 Ang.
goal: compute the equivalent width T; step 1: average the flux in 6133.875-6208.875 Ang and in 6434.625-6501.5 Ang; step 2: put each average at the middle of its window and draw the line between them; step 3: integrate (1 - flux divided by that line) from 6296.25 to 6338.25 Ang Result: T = 4.6 Ang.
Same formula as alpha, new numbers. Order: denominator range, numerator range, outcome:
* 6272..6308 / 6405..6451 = 1.79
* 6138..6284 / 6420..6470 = 2.25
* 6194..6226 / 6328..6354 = 2.04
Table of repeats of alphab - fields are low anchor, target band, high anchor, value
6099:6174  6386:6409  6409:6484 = 2.6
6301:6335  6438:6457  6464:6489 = 0.3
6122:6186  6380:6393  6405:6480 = 2.6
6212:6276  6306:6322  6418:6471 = -1.9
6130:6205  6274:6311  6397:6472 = 8.8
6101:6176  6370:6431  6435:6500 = 6.0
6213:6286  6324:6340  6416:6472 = -2.6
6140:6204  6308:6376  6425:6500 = 3.7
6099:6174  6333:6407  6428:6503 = 9.5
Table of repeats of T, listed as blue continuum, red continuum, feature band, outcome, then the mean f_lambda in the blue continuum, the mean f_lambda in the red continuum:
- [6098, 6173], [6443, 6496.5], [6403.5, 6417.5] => 0.13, 14.4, 22.2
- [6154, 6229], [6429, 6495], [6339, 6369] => -0.62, 9.42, 21.8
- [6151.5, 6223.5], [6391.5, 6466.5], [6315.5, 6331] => 0.30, 9.76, 20.3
